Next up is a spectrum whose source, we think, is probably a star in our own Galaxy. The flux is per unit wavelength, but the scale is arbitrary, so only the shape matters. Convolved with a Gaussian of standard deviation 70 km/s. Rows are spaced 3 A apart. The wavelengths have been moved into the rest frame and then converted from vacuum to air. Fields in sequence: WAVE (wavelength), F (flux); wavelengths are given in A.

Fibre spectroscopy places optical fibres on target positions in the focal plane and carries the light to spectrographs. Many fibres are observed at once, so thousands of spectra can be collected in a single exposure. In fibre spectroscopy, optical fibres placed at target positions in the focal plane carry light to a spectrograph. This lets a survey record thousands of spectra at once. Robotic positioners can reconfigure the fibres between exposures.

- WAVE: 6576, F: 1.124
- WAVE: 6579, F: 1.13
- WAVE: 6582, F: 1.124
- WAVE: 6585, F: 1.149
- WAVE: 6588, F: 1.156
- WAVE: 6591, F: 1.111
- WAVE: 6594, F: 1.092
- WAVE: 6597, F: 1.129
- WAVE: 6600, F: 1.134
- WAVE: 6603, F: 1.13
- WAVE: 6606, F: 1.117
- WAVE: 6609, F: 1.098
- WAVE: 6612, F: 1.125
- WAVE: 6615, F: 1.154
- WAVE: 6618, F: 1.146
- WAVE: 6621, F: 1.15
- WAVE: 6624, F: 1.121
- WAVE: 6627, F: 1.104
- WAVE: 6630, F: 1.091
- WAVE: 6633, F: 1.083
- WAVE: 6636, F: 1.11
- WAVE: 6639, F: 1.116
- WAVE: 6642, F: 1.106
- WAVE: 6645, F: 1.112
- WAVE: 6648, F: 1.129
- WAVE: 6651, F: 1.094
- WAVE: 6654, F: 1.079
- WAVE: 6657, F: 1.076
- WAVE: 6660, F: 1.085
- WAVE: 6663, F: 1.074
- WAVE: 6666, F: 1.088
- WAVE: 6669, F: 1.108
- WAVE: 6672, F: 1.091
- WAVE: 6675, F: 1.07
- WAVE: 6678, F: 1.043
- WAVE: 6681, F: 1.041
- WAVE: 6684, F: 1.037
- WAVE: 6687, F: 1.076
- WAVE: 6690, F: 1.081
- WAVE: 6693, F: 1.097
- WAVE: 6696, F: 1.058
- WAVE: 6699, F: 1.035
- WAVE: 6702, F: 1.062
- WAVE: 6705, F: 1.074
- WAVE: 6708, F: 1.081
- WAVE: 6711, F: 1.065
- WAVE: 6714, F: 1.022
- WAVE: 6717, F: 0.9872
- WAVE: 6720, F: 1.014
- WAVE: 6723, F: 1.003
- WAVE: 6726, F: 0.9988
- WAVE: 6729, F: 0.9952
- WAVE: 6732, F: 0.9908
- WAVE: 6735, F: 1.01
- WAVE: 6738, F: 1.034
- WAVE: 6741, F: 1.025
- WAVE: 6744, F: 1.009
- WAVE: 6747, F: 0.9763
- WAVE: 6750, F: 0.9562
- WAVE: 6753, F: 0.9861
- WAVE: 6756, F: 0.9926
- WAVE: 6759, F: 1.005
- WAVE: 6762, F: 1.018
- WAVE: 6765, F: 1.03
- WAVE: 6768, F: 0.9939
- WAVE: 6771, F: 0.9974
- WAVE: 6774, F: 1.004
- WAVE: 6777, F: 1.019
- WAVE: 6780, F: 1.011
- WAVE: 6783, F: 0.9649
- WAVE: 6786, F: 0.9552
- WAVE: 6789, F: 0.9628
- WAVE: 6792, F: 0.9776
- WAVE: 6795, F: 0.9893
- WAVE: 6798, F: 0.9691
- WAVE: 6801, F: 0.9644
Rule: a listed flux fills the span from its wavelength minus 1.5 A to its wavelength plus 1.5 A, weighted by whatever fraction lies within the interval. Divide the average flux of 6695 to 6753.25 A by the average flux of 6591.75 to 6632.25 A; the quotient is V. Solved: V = 0.9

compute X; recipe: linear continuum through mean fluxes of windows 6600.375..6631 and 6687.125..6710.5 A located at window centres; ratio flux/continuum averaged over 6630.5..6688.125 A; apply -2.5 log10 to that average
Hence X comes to 0.01 mag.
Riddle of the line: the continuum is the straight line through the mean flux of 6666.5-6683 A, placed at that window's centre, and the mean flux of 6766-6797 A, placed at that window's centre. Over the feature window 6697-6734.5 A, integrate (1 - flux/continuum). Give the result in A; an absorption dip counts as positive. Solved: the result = 0.4 A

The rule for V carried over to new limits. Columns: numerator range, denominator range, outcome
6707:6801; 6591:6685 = 0.91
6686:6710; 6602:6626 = 0.95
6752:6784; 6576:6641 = 0.89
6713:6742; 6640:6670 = 0.92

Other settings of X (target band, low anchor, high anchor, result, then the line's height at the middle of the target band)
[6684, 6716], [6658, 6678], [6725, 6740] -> -0.018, 1.04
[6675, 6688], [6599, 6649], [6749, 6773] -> 0.018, 1.07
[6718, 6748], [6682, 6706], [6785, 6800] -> 0.023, 1.03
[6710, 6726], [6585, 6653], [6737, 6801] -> 0.022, 1.04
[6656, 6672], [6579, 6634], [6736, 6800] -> -0.010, 1.08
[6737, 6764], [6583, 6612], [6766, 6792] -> 0.011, 1.01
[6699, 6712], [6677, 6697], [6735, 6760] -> -0.024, 1.04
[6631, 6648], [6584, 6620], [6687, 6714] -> -0.002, 1.11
